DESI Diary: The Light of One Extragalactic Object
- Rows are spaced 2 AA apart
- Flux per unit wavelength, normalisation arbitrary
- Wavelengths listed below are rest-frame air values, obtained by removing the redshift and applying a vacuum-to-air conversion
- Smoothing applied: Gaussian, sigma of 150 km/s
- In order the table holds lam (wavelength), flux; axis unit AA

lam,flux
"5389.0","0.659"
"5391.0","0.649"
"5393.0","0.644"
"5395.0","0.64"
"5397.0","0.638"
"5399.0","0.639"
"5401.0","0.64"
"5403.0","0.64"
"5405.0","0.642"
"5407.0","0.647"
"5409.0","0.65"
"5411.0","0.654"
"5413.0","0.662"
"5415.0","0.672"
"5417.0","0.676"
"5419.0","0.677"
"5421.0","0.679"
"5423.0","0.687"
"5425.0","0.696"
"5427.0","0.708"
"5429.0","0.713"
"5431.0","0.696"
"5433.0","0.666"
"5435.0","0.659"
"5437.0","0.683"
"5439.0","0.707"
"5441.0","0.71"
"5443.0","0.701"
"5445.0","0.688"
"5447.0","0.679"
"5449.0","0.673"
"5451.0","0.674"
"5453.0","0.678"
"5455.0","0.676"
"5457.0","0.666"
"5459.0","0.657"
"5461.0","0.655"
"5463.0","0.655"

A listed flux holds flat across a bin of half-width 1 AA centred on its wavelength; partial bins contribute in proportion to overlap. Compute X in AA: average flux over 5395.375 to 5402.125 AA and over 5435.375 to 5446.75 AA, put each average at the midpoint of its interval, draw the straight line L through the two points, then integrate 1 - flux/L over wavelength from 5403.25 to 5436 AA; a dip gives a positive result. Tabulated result -0.3 AA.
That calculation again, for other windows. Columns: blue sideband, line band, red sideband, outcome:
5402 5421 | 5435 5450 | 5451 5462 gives -0.6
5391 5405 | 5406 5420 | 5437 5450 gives -0.1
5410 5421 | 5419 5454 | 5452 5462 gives -1.0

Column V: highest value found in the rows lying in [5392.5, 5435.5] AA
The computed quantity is 0.713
